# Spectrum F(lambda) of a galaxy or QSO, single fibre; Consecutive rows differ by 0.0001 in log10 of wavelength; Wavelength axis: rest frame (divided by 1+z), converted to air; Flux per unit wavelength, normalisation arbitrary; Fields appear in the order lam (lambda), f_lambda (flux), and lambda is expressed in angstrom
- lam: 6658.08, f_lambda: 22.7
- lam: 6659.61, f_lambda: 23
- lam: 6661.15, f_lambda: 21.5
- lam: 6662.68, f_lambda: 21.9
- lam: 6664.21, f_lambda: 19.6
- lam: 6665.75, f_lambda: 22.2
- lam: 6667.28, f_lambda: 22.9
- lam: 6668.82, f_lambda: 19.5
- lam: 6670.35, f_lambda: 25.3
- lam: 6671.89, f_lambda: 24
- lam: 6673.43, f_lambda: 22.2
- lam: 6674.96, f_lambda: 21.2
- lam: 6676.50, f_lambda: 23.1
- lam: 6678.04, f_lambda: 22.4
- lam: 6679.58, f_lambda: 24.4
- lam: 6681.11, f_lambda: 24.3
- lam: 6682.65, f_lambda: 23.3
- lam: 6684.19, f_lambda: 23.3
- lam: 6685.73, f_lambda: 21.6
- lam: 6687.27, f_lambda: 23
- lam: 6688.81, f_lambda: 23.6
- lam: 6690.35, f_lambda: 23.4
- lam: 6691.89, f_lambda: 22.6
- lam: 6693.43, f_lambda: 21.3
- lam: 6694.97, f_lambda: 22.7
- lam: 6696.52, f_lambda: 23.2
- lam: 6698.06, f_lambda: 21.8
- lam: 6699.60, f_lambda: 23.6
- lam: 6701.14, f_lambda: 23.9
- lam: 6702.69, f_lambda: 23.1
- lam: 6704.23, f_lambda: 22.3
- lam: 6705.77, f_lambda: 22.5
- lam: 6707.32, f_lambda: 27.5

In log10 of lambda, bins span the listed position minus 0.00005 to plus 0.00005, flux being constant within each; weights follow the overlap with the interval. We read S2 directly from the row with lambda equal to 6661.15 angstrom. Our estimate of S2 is 21.5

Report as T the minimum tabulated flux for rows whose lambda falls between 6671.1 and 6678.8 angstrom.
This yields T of 21.2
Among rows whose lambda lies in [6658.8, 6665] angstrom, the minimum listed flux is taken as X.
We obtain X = 19.6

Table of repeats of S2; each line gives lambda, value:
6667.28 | 22.9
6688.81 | 23.6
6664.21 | 19.6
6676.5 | 23.1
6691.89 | 22.6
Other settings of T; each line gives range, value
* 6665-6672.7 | 19.5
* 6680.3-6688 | 21.6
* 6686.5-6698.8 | 21.3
